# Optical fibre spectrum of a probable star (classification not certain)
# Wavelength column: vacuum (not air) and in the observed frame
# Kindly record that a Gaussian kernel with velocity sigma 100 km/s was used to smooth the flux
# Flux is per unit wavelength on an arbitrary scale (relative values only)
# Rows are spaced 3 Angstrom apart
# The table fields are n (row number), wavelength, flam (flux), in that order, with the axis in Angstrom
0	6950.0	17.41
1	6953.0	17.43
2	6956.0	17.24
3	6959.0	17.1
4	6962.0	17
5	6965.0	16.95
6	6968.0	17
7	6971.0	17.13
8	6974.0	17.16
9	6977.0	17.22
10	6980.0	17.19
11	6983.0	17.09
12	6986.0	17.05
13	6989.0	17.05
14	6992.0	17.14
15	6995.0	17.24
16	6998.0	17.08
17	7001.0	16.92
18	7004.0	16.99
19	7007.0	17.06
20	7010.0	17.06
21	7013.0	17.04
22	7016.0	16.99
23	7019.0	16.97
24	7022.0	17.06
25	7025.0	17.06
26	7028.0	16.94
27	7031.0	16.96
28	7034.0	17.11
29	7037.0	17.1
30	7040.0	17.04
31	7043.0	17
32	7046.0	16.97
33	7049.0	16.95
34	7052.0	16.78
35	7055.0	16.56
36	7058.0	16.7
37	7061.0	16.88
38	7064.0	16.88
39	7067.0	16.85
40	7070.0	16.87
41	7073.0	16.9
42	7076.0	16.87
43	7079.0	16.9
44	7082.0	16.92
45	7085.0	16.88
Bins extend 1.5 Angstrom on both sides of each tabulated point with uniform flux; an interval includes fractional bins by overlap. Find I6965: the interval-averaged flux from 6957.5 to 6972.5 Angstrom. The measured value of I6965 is 17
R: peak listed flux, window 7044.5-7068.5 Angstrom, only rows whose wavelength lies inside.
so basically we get 16.97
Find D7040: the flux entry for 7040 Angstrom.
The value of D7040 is 17.04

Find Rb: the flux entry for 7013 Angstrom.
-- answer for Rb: 17.04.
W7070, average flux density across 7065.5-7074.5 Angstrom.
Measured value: 16.9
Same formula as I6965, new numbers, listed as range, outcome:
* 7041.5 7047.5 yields 17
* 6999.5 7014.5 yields 17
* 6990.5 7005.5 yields 17.1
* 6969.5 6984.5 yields 17.2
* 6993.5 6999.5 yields 17.2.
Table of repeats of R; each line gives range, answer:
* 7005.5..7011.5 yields 17.06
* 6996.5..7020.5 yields 17.08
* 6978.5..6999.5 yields 17.24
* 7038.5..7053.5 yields 17.04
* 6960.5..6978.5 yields 17.22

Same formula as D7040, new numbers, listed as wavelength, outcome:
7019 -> 16.97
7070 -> 16.87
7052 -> 16.78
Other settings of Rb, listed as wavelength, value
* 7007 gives 17.06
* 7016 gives 16.99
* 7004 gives 16.99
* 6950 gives 17.41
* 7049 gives 16.95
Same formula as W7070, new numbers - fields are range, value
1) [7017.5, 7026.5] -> 17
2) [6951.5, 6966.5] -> 17.1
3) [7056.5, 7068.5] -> 16.8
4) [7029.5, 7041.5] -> 17.1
